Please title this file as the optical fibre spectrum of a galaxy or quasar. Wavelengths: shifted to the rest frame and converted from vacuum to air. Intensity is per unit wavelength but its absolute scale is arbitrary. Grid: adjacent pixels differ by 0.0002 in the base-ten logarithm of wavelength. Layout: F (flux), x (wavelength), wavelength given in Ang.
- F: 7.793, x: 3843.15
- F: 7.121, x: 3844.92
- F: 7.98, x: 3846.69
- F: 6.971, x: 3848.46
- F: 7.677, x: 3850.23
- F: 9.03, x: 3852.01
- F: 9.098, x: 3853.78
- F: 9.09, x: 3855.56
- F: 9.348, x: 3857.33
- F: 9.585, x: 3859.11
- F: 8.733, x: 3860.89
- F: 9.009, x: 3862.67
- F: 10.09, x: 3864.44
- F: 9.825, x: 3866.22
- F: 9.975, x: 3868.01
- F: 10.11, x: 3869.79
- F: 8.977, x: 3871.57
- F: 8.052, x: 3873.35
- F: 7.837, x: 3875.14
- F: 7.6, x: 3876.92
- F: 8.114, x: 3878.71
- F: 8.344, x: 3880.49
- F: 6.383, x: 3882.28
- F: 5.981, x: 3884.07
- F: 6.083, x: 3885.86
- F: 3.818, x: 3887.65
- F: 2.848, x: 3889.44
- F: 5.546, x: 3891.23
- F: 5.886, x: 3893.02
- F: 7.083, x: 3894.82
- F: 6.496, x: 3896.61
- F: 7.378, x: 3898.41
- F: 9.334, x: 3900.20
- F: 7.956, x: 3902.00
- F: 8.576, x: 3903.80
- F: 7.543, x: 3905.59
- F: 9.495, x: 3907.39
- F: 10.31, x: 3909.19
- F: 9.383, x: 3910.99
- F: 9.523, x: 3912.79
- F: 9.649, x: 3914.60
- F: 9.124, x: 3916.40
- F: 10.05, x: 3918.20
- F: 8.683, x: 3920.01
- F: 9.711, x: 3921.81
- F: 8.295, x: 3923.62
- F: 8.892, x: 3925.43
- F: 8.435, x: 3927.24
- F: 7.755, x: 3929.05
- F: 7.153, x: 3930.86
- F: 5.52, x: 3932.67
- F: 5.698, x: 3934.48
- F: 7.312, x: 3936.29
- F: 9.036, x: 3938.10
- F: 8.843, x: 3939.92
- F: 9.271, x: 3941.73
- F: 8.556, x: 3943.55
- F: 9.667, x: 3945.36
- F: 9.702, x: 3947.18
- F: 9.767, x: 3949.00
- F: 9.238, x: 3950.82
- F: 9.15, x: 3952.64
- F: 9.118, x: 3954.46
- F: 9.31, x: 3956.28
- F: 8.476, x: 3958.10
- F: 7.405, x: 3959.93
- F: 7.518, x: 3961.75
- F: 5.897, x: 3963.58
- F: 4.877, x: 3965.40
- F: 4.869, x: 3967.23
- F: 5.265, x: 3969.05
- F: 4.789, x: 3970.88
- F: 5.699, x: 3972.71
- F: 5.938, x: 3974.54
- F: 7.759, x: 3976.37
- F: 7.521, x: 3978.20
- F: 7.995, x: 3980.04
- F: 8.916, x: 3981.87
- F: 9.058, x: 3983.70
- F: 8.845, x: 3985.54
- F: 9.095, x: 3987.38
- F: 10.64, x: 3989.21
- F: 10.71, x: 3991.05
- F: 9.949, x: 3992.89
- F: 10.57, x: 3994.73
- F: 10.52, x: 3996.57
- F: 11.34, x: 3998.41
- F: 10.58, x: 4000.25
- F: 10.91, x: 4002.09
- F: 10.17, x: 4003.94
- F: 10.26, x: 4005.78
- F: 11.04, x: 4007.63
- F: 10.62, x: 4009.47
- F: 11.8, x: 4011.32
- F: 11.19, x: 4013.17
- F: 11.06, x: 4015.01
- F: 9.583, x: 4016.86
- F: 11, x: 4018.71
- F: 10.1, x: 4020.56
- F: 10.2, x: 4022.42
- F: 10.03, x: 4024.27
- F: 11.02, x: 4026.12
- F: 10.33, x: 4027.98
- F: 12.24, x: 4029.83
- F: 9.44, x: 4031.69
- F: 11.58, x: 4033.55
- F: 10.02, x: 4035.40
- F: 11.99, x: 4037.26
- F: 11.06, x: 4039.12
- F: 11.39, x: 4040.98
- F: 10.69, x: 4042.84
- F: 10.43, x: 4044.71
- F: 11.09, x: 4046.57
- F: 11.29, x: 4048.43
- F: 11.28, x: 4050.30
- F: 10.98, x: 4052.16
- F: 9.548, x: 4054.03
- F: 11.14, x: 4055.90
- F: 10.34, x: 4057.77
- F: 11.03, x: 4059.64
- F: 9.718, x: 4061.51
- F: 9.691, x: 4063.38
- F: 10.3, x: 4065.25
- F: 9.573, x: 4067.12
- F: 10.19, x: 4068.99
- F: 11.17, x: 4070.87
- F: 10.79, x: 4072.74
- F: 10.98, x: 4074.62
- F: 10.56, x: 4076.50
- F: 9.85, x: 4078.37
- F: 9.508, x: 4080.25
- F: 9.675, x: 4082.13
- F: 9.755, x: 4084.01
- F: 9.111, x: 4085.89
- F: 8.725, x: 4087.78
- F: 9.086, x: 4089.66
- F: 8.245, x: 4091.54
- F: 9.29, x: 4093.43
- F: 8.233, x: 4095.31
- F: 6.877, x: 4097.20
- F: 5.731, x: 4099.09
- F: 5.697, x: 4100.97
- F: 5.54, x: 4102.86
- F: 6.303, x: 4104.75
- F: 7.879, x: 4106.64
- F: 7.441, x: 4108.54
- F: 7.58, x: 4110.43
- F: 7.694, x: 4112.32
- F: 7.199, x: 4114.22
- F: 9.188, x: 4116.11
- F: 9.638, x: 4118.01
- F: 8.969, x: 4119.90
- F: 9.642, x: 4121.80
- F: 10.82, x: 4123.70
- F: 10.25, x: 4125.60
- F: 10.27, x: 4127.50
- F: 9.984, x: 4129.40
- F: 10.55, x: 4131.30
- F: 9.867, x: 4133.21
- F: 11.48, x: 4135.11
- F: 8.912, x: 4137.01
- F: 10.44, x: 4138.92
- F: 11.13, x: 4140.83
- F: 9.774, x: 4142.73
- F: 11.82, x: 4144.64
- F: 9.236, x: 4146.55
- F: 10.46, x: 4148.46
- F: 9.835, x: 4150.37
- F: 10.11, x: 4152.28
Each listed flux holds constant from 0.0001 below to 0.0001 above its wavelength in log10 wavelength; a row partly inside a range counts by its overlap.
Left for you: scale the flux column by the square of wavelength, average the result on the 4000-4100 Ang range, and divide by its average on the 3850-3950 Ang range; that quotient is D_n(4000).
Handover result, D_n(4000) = 1.34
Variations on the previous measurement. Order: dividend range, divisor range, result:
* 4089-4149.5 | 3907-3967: 1.16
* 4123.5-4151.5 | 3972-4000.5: 1.22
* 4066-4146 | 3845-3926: 1.25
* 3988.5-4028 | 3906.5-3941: 1.29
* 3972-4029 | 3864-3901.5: 1.42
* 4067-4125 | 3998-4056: 0.84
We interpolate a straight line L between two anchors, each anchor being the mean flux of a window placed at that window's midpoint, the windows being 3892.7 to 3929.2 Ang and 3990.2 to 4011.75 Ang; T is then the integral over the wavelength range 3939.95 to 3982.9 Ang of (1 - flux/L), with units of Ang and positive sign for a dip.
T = 8.91 Ang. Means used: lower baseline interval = 8.61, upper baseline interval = 10.7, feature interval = 7.71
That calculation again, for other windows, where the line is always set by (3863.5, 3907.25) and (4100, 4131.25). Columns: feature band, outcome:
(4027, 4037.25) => -3.44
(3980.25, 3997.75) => -4.01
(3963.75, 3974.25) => 3.55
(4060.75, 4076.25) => -3.87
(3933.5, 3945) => -0.64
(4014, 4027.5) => -3.95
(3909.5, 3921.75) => -2.91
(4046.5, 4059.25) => -4.05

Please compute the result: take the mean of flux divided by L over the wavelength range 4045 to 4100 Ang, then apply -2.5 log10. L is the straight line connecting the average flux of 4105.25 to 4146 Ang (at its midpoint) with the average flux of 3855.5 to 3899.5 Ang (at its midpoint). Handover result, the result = -0.079 mag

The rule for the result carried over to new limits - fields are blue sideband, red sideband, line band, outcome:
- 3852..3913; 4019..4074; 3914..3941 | 0.060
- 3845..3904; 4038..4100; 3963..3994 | 0.185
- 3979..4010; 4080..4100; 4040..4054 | -0.184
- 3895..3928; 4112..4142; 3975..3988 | 0.096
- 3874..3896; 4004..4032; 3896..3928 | -0.224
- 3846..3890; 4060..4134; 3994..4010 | -0.231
